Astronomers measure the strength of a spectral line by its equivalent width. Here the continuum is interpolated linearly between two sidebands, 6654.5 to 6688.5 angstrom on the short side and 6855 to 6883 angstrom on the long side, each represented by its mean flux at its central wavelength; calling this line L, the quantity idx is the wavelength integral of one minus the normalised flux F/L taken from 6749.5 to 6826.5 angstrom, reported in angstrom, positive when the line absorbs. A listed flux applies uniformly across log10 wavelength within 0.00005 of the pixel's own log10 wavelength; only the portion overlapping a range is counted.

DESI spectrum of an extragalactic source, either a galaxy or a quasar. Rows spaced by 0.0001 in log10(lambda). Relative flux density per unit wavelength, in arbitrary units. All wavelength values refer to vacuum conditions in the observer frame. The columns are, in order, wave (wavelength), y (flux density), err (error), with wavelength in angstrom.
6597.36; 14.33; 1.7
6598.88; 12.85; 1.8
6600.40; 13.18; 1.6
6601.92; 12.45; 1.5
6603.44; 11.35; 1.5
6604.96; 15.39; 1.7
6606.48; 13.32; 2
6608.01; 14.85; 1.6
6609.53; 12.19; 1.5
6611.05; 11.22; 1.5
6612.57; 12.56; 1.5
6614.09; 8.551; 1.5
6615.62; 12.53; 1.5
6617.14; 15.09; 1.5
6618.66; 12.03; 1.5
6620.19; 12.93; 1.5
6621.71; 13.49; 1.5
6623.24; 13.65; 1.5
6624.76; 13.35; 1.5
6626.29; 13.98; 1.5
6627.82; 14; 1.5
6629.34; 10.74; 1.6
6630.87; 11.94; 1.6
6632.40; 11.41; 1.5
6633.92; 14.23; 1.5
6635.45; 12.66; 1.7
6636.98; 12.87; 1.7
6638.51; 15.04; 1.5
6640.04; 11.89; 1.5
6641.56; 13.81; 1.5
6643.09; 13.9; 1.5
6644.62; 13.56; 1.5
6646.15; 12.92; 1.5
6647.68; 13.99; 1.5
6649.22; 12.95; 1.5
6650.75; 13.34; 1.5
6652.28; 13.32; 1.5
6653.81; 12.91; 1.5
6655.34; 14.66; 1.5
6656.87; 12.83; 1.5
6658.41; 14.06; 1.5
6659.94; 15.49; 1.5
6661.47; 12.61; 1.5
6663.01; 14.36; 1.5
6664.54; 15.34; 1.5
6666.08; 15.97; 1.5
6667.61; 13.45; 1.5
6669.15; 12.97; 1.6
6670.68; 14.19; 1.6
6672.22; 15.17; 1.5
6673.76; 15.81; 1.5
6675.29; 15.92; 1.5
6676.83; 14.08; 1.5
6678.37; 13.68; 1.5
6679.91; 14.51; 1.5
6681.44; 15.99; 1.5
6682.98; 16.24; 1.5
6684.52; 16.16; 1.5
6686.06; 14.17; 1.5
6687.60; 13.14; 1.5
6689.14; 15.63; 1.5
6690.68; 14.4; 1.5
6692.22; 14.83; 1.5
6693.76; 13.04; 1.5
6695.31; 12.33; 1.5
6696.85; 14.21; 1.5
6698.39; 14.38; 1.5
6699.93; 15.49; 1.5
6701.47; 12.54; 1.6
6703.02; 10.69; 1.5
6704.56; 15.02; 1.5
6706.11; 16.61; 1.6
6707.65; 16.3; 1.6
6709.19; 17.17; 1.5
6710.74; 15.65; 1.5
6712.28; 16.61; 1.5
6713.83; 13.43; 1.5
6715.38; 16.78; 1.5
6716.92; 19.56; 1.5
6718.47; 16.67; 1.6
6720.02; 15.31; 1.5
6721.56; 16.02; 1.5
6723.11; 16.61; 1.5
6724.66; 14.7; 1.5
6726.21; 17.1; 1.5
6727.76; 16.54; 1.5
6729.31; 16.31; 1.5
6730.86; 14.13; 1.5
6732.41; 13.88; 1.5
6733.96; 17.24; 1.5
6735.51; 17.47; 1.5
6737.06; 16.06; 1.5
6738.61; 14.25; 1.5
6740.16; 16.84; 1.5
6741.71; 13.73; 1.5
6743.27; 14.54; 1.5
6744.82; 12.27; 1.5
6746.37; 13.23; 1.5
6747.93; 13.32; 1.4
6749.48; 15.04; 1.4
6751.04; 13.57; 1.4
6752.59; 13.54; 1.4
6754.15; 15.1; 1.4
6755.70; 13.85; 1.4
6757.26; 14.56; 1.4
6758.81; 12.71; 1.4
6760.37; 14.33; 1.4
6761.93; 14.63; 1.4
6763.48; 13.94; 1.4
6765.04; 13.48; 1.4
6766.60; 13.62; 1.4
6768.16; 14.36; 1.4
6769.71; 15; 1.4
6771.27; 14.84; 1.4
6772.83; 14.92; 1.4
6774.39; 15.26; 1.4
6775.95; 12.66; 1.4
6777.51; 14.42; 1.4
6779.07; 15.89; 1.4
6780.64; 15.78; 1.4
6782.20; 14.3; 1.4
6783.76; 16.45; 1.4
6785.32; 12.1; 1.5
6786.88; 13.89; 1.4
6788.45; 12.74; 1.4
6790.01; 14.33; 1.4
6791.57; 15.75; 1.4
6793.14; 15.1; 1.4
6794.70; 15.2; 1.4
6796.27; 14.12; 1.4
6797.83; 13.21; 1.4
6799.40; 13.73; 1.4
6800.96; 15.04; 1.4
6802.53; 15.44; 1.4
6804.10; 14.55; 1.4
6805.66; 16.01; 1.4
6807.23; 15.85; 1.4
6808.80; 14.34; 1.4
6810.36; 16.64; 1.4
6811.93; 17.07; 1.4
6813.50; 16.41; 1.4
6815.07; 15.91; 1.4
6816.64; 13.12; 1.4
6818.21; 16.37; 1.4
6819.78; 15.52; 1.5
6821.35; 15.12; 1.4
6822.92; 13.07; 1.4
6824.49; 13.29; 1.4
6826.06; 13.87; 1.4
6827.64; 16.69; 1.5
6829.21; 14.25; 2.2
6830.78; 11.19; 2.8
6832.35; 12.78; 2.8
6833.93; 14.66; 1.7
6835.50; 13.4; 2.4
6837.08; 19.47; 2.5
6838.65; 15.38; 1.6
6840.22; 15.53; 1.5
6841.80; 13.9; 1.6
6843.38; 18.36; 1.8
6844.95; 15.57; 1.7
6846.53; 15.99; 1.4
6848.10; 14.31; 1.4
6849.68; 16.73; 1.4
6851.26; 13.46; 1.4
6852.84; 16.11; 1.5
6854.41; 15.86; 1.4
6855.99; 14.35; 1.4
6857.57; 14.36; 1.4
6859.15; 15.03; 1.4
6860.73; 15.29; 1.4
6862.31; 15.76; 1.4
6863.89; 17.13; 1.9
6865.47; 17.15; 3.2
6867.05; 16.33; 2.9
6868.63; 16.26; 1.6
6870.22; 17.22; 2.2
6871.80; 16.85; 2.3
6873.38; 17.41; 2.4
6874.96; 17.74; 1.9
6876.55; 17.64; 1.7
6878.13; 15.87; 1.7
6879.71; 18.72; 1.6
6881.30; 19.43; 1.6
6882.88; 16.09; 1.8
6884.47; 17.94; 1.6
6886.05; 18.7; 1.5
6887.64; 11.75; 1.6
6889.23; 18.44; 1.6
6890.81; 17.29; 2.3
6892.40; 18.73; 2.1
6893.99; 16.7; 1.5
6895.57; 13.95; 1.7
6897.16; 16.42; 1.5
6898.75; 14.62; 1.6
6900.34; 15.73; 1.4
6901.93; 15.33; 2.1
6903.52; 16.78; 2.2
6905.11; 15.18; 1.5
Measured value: 5.7 angstrom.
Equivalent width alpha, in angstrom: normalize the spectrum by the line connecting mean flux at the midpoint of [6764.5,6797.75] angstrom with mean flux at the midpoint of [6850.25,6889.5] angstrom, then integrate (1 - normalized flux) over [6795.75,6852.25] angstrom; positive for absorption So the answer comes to 1.4 angstrom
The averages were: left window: 14.5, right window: 16.4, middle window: 15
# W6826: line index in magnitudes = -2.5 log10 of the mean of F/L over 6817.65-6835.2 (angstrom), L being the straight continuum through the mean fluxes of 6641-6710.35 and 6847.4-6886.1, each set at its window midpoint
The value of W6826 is 0.13 mag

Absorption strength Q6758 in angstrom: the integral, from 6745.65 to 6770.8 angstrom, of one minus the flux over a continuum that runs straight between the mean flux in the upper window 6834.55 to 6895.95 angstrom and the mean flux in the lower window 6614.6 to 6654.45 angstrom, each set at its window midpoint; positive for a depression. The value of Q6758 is 1.4 angstrom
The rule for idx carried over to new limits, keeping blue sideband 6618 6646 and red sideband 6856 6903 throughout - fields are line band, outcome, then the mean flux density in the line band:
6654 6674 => -1.1 angstrom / 14.3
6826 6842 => 1.2 angstrom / 14.7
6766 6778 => 0.5 angstrom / 14.4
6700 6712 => -0.7 angstrom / 15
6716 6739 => -2.8 angstrom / 16.2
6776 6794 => 0.8 angstrom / 14.5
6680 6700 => -1.0 angstrom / 14.6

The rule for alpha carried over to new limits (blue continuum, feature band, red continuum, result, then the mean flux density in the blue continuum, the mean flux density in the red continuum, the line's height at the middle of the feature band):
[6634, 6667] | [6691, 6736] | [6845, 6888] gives -2.7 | 13.7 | 16.3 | 14.5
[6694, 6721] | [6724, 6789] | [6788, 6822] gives 2.4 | 15.2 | 15.1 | 15.1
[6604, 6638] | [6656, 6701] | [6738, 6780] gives -3.5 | 12.9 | 14.2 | 13.4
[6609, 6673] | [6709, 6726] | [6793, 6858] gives -2.7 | 13.3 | 15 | 14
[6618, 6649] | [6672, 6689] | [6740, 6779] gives -1.9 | 13.1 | 14.1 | 13.5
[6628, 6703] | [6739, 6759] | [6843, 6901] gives 1.1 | 13.9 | 16.3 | 14.9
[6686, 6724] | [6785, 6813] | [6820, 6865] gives 0.5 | 15.1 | 15.1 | 15.1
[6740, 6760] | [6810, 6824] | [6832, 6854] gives -0.3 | 13.9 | 15.5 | 15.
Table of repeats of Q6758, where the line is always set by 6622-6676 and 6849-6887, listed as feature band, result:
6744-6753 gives 0.9 angstrom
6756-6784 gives 1.5 angstrom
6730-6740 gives -0.5 angstrom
